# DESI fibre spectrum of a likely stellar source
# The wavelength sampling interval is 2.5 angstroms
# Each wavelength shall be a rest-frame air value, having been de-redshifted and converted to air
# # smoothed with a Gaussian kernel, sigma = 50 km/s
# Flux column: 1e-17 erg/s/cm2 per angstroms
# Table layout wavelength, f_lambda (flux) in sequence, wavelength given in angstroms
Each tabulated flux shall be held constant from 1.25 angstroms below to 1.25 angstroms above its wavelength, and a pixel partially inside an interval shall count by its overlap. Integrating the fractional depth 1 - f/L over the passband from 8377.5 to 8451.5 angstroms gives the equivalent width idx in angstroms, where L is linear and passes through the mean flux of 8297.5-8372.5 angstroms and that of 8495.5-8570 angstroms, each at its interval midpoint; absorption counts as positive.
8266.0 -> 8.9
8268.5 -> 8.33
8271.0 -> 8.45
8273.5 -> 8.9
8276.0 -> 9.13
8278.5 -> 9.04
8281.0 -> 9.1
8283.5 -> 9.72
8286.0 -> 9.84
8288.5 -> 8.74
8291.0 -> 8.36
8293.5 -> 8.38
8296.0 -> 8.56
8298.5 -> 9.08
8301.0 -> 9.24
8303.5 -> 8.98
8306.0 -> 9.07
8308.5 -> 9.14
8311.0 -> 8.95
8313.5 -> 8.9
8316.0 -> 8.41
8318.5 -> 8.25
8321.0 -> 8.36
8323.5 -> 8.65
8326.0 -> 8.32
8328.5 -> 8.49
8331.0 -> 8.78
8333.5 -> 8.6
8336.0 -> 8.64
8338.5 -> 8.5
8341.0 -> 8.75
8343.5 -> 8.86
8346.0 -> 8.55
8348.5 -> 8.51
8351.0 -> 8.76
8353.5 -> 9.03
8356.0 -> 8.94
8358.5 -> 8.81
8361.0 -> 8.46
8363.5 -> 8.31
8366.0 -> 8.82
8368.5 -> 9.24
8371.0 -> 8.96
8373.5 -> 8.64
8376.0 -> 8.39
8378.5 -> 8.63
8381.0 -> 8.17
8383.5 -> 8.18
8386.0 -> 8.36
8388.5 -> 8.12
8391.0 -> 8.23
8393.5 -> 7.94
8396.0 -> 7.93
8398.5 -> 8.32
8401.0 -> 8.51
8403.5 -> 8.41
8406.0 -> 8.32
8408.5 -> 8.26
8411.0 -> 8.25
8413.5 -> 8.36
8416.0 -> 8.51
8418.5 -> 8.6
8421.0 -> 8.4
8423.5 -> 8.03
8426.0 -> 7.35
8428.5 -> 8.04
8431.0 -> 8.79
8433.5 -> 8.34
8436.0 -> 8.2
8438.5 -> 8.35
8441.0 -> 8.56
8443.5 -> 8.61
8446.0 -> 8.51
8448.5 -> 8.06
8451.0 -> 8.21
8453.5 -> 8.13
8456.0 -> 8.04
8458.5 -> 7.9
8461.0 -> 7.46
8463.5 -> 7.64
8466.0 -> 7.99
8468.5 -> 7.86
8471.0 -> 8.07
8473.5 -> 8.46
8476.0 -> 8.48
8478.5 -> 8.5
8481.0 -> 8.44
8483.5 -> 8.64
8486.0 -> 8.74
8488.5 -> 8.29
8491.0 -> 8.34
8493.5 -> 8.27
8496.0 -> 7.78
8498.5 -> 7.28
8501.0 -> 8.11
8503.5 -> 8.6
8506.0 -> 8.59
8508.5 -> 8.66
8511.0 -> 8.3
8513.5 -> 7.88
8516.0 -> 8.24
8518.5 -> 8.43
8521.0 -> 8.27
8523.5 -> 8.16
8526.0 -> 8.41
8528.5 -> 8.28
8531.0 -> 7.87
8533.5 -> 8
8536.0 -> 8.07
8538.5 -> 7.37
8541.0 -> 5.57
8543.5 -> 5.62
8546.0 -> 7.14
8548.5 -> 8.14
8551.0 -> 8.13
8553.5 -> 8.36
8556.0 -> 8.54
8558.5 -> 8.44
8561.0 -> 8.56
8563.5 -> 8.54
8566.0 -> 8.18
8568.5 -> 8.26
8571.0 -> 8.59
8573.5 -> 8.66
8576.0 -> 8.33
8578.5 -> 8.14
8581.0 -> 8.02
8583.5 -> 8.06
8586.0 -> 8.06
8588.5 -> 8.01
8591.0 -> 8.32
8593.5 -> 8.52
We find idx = 1.4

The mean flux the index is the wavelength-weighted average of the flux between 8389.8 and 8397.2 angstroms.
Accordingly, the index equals 8.03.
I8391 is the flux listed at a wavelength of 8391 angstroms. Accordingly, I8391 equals 8.23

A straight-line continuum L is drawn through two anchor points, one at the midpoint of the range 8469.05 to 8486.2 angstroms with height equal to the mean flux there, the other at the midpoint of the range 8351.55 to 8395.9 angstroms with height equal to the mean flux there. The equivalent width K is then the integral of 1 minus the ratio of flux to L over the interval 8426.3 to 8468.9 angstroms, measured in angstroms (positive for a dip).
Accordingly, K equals 1.6 angstroms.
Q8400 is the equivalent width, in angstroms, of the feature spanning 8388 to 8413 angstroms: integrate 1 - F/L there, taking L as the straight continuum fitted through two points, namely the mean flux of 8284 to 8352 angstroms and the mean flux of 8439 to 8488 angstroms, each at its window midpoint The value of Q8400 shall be 0.63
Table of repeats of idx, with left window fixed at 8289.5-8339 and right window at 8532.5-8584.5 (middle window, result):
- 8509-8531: -0.5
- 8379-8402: 0.7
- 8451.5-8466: 0.7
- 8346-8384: -0.6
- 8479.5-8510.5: -0.7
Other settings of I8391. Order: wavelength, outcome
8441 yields 8.56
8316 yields 8.41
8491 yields 8.34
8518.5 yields 8.43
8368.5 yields 9.24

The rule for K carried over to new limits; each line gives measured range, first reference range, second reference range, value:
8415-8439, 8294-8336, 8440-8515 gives 0.3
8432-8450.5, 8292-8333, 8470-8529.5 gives 0.1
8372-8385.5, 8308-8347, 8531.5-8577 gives 0.1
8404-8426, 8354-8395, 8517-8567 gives 0.2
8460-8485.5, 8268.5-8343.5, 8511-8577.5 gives 0.2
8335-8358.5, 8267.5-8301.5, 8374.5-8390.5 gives -0.6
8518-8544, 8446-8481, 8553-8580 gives 2.0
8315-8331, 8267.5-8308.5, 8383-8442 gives 0.6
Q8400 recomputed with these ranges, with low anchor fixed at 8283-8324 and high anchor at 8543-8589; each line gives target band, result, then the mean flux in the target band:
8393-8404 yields 0.5 angstroms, 8.23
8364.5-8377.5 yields -0.2 angstroms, 8.8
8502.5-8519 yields -0.2 angstroms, 8.38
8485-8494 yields -0.1 angstroms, 8.41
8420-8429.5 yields 0.6 angstroms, 7.94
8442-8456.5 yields 0.3 angstroms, 8.28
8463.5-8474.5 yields 0.5 angstroms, 8.04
